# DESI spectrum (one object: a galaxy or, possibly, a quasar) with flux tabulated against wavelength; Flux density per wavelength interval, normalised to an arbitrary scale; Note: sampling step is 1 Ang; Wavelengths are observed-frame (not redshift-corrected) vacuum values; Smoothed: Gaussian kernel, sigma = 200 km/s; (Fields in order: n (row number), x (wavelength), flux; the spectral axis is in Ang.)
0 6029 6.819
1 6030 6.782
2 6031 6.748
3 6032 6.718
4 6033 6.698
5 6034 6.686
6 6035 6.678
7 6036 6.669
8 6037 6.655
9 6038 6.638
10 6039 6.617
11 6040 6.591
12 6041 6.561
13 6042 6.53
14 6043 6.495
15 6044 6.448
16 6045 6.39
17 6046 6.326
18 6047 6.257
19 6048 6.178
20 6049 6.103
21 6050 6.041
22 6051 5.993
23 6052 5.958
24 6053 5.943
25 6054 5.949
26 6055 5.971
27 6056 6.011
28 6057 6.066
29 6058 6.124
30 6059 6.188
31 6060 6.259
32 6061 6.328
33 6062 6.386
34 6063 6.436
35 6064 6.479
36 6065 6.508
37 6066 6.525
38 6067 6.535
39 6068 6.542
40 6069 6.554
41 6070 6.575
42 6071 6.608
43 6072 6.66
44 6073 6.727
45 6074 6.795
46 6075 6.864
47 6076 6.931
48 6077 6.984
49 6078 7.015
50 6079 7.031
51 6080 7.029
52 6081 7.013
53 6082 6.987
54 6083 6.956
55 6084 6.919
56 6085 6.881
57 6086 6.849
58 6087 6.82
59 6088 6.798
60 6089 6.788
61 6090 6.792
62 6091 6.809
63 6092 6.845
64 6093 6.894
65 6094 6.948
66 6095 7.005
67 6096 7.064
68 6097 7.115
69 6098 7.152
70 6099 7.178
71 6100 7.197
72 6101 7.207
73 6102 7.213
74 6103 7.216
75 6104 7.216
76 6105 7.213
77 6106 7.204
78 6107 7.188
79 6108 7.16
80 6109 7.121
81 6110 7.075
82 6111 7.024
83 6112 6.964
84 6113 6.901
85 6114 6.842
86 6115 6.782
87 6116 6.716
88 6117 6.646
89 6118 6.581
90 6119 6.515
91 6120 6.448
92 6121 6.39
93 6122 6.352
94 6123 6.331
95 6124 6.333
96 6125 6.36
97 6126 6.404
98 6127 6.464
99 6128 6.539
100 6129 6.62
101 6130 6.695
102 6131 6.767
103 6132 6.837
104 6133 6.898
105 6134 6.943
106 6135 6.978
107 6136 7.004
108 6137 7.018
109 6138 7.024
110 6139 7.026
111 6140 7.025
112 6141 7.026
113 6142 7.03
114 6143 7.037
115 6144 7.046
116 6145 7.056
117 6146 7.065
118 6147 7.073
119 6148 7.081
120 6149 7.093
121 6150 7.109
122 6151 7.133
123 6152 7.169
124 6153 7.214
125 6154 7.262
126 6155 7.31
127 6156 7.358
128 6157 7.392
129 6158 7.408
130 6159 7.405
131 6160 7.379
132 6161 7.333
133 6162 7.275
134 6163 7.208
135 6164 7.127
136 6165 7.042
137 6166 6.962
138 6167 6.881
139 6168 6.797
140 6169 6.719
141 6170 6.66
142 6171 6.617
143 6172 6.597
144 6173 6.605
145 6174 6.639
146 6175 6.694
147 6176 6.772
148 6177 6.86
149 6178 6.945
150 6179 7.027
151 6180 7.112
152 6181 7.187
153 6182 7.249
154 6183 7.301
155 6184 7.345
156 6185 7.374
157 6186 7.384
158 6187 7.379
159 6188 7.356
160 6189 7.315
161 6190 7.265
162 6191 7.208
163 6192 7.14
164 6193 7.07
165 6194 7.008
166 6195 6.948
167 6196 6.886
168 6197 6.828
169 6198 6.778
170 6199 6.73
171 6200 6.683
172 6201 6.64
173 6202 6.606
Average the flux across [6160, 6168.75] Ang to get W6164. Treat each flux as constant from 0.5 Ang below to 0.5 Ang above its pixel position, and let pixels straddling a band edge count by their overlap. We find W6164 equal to 7.09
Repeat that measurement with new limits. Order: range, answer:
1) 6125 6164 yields 7.04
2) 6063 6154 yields 6.87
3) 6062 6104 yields 6.86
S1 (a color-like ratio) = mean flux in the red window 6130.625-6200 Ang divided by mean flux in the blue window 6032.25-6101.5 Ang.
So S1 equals 1.07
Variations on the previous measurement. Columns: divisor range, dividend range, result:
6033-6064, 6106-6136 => 1.06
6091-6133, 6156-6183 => 1.02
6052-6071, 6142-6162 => 1.14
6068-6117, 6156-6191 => 1.02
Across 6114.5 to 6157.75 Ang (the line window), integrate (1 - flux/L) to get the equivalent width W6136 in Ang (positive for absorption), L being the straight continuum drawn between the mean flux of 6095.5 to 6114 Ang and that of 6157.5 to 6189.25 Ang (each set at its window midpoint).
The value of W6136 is 1.39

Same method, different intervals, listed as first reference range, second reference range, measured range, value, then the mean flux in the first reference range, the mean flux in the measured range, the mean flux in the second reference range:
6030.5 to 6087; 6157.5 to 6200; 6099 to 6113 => -0.9 Ang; 6.53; 7.15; 7.04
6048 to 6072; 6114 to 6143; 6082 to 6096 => -0.9 Ang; 6.27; 6.88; 6.71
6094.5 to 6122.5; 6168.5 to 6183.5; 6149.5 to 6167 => -0.9 Ang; 6.95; 7.23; 6.87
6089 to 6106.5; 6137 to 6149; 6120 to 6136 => 1.0 Ang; 7.07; 6.6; 7.05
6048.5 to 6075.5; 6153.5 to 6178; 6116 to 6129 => 0.5 Ang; 6.34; 6.46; 7.01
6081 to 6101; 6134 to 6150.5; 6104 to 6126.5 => 0.7 Ang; 6.96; 6.76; 7.04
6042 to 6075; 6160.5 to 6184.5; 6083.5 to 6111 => -2.0 Ang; 6.33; 7.03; 6.96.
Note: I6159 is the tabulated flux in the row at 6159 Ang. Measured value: 7.405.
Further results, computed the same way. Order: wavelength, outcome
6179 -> 7.027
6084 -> 6.919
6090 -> 6.792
